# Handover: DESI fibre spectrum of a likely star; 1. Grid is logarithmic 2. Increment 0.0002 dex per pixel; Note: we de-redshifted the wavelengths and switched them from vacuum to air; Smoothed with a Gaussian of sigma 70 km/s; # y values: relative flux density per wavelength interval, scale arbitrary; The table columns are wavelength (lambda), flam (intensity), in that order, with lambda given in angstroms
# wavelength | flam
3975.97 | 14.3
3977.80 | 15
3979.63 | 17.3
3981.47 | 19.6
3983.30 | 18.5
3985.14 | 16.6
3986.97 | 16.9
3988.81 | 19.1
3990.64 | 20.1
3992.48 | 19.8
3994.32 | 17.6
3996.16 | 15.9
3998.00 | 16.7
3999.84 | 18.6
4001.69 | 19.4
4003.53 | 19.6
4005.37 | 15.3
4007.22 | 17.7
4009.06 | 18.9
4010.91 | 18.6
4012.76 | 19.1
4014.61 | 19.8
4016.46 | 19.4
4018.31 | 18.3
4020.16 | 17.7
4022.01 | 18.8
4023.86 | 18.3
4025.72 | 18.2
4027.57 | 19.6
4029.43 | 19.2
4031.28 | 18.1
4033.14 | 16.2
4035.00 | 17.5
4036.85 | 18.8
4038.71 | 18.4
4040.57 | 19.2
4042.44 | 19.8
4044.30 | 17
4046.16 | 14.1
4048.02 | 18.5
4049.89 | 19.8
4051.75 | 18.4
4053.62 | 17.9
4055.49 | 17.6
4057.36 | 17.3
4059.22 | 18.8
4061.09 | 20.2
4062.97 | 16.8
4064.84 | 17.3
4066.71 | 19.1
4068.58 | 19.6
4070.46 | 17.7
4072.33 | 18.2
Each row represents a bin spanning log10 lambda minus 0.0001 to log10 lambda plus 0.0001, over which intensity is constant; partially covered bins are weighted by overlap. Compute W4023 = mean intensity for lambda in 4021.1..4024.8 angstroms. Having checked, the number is 18.5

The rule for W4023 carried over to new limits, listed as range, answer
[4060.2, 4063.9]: 18.4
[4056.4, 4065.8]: 18.1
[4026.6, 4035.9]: 18.1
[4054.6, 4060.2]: 17.9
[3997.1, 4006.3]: 17.9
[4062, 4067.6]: 17.7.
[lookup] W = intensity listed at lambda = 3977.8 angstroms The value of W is 15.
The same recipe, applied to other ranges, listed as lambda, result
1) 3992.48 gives 19.8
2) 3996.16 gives 15.9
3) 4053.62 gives 17.9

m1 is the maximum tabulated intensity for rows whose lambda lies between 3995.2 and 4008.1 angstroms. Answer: 19.6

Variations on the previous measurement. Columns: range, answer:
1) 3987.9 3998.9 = 20.1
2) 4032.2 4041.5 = 19.2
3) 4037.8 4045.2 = 19.8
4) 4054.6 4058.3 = 17.6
